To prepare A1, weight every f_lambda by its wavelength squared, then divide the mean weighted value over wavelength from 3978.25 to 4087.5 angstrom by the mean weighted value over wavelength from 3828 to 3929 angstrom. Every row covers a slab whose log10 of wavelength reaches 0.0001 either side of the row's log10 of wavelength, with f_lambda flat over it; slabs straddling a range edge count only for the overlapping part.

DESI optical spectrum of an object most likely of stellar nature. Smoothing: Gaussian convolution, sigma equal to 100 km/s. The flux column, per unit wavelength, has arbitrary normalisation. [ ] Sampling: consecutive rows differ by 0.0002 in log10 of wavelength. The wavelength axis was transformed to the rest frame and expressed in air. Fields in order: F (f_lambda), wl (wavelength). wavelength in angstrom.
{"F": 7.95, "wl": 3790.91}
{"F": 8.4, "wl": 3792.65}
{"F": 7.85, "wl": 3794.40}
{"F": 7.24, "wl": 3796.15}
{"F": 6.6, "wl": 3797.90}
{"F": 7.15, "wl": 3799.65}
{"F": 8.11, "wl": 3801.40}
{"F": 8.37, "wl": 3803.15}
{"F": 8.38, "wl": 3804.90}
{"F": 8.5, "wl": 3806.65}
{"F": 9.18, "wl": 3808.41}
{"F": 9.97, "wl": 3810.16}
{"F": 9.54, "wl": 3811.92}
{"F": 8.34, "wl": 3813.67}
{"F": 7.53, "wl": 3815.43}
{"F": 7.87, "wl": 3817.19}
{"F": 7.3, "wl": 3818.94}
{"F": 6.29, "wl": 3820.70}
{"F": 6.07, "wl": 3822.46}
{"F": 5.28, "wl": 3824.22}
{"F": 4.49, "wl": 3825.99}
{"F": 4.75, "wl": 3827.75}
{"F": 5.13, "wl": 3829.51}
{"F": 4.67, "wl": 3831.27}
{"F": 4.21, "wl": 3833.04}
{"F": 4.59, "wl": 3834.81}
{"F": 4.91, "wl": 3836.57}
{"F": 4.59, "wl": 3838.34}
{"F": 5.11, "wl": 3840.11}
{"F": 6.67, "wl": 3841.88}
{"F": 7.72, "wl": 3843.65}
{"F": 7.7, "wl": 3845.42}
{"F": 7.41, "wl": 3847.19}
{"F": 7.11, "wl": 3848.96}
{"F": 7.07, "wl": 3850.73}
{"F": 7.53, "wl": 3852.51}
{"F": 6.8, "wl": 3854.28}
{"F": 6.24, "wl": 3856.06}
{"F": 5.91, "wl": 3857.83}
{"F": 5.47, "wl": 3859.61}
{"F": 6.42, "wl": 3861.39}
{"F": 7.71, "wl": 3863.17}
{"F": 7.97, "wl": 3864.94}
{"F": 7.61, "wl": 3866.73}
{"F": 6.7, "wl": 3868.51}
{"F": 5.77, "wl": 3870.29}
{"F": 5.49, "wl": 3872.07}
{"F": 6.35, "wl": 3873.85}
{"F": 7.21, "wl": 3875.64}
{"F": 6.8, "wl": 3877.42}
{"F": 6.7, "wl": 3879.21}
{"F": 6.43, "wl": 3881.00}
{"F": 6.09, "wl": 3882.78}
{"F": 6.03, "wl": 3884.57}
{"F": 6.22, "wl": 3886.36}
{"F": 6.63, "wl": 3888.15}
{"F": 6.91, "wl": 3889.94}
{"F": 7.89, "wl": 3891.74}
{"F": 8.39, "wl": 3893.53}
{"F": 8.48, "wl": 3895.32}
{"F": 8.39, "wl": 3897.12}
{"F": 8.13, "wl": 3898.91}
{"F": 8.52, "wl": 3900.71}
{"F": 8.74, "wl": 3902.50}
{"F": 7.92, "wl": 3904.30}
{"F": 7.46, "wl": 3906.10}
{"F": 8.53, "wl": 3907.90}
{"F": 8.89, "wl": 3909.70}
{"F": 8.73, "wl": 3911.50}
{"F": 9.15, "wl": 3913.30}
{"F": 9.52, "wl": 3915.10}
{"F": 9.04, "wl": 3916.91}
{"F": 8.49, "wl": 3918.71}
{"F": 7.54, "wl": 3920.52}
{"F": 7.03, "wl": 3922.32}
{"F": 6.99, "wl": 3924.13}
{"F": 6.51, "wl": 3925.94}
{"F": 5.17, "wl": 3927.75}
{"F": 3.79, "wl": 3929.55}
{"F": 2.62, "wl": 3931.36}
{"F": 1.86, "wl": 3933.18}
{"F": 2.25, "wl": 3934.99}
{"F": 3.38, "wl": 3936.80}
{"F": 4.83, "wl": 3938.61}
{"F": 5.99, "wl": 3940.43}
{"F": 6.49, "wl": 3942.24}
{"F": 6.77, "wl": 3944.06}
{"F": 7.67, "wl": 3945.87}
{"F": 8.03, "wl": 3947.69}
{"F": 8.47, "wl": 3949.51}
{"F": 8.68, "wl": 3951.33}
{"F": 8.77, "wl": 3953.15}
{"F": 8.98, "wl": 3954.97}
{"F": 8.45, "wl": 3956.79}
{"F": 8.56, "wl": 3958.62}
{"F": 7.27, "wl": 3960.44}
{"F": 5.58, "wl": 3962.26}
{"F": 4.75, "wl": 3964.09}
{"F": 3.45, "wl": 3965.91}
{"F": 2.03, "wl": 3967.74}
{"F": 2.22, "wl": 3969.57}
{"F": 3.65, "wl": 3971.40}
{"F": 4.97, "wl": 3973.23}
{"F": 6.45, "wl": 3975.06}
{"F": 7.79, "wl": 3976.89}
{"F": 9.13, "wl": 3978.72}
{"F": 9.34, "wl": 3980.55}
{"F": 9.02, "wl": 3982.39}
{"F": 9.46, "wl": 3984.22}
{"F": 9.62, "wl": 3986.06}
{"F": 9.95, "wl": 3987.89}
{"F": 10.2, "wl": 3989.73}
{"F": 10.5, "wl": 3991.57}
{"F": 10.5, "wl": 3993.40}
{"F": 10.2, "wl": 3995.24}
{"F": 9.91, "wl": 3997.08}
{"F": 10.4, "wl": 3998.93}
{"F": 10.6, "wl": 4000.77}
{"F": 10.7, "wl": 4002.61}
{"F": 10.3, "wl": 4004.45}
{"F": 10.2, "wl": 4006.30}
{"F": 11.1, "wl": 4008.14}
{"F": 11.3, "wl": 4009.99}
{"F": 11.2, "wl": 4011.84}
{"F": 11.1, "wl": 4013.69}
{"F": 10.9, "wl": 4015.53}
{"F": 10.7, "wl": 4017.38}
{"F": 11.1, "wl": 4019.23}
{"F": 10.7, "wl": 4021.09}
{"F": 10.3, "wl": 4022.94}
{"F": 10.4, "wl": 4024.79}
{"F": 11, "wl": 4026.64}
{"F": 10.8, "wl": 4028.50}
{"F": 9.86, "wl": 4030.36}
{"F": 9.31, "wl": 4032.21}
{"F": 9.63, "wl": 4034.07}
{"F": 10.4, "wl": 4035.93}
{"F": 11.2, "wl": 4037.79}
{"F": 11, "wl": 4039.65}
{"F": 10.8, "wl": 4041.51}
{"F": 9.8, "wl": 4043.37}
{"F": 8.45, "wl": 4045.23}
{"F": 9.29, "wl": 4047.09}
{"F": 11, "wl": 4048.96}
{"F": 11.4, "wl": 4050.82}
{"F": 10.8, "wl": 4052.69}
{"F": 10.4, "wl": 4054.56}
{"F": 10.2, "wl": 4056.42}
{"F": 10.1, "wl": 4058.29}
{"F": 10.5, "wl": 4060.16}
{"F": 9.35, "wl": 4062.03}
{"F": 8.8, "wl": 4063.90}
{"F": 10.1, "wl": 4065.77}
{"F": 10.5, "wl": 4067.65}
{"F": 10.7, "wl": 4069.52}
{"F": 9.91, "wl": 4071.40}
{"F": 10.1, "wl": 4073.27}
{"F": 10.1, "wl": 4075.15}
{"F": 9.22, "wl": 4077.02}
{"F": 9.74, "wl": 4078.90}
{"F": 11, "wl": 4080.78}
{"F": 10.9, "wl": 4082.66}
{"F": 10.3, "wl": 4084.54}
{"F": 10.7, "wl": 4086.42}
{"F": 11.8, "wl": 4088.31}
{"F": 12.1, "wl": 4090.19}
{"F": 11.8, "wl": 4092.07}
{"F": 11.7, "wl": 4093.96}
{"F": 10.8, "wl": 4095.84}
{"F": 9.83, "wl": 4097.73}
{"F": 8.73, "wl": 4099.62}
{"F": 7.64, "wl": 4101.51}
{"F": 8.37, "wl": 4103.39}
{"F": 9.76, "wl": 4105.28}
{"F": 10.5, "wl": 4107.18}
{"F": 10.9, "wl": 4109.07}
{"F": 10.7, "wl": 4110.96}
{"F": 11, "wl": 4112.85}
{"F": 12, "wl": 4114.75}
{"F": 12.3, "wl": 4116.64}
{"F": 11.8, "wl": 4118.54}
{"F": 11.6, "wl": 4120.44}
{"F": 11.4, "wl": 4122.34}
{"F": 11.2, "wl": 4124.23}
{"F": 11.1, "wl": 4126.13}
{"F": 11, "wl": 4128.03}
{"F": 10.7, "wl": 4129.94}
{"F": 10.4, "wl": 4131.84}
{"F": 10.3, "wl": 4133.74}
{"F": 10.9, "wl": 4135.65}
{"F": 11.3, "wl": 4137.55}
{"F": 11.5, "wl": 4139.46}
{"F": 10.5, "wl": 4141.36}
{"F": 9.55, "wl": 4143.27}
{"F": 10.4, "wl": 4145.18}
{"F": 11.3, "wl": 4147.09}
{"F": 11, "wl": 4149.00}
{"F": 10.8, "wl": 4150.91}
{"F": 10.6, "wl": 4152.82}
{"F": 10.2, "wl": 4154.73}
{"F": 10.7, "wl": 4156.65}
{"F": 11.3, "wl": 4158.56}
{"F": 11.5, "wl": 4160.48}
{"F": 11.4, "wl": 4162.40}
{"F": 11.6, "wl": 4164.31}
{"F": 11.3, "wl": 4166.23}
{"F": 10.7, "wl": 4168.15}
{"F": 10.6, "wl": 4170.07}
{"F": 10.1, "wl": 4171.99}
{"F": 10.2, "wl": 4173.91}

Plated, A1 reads 1.59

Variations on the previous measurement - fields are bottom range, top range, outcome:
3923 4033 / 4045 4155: 1.39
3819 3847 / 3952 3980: 1.19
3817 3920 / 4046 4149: 1.71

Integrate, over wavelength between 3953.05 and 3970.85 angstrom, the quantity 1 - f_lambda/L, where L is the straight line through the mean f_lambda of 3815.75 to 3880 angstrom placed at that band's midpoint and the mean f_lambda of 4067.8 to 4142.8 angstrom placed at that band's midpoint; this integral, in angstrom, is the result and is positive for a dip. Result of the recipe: 5.1 angstrom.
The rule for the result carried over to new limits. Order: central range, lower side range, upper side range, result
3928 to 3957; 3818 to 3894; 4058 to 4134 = 7.0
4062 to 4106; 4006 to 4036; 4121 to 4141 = 2.6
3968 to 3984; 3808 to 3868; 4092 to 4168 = 3.9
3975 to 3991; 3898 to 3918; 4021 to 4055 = 0.7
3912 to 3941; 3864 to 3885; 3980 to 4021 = 7.7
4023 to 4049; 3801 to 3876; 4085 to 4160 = -1.8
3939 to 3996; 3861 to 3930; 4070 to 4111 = 6.6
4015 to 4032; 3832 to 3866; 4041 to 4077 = -2.0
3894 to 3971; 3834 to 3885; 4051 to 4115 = 9.2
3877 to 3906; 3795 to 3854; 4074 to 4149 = 1.3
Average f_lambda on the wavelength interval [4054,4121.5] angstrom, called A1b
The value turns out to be 10.4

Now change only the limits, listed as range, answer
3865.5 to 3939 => 6.83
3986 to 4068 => 10.4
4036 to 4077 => 10.2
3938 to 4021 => 8.43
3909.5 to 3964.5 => 6.77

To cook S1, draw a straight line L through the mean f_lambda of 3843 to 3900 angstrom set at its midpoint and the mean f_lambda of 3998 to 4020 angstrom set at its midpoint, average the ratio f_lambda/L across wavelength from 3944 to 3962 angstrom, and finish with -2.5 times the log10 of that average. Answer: 0.138 mag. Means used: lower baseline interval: 6.98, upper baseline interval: 10.8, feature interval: 8.14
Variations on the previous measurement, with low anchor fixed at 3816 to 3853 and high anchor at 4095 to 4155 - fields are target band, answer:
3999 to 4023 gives -0.219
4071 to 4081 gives -0.011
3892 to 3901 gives -0.189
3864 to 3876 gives -0.022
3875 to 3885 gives 0.030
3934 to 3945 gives 0.482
